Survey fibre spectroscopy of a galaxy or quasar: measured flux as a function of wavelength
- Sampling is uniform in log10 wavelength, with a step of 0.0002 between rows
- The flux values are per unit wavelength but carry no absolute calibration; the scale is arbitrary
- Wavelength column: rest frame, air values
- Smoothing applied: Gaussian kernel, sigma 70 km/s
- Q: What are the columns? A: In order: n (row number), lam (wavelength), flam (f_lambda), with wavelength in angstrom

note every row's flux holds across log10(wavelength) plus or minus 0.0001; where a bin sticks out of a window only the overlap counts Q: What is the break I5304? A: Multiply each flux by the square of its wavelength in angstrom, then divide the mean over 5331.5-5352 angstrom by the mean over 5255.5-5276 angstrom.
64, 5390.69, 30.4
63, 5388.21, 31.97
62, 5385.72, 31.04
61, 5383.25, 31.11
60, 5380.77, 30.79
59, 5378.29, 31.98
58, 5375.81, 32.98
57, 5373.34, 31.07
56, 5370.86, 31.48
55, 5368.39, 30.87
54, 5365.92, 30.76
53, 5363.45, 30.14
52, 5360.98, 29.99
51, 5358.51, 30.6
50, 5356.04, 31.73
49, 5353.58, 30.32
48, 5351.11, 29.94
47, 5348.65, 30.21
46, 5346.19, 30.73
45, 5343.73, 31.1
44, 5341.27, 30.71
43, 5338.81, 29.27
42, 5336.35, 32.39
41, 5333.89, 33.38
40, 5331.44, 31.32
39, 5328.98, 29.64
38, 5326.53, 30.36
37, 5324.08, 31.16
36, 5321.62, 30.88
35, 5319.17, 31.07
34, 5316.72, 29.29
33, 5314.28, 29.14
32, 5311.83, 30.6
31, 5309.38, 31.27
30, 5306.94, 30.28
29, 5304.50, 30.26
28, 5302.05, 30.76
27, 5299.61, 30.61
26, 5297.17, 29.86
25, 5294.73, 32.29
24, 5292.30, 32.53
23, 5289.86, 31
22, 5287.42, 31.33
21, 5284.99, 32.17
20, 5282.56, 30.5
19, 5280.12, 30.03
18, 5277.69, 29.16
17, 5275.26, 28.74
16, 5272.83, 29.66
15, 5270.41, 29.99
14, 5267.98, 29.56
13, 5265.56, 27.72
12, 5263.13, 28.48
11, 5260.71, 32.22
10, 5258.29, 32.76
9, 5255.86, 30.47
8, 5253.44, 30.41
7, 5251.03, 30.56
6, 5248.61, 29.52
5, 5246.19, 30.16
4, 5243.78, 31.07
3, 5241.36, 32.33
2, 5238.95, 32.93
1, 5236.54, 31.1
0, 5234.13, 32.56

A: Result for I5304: 1.07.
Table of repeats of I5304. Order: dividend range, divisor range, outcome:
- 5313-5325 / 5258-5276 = 1.04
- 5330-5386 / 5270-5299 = 1.04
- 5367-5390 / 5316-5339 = 1.03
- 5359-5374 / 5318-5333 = 1.01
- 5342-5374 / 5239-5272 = 1.05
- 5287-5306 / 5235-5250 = 1.02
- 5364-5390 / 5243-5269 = 1.08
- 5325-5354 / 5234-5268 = 1.03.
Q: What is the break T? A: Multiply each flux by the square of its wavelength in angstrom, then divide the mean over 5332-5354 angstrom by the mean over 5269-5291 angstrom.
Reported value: 1.0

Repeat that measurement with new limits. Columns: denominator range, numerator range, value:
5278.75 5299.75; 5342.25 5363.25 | 1.00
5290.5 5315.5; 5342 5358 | 1.02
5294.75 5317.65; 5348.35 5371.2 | 1.03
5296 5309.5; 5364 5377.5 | 1.06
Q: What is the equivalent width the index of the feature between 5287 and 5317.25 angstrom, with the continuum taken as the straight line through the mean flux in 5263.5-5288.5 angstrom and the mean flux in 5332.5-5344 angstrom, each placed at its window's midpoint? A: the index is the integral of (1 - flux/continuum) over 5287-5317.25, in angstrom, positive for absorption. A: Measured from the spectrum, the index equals -0.2 angstrom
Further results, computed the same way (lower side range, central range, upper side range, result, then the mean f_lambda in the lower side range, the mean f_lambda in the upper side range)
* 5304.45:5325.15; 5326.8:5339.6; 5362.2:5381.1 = -0.2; 30.4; 31.3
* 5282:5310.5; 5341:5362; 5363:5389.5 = 0.4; 31.1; 31.3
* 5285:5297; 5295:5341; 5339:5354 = 0.6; 31.7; 30.4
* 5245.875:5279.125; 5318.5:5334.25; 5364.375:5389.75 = -0.1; 30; 31.4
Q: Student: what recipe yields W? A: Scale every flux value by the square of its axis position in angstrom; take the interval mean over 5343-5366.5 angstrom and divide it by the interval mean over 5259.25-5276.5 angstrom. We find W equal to 1.1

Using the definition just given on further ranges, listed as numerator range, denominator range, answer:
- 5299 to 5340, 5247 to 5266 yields 1.04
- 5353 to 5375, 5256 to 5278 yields 1.07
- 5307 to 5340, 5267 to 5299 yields 1.02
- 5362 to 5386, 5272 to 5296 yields 1.05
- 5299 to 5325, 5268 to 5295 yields 1.01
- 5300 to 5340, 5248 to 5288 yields 1.04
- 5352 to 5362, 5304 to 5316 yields 1.03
